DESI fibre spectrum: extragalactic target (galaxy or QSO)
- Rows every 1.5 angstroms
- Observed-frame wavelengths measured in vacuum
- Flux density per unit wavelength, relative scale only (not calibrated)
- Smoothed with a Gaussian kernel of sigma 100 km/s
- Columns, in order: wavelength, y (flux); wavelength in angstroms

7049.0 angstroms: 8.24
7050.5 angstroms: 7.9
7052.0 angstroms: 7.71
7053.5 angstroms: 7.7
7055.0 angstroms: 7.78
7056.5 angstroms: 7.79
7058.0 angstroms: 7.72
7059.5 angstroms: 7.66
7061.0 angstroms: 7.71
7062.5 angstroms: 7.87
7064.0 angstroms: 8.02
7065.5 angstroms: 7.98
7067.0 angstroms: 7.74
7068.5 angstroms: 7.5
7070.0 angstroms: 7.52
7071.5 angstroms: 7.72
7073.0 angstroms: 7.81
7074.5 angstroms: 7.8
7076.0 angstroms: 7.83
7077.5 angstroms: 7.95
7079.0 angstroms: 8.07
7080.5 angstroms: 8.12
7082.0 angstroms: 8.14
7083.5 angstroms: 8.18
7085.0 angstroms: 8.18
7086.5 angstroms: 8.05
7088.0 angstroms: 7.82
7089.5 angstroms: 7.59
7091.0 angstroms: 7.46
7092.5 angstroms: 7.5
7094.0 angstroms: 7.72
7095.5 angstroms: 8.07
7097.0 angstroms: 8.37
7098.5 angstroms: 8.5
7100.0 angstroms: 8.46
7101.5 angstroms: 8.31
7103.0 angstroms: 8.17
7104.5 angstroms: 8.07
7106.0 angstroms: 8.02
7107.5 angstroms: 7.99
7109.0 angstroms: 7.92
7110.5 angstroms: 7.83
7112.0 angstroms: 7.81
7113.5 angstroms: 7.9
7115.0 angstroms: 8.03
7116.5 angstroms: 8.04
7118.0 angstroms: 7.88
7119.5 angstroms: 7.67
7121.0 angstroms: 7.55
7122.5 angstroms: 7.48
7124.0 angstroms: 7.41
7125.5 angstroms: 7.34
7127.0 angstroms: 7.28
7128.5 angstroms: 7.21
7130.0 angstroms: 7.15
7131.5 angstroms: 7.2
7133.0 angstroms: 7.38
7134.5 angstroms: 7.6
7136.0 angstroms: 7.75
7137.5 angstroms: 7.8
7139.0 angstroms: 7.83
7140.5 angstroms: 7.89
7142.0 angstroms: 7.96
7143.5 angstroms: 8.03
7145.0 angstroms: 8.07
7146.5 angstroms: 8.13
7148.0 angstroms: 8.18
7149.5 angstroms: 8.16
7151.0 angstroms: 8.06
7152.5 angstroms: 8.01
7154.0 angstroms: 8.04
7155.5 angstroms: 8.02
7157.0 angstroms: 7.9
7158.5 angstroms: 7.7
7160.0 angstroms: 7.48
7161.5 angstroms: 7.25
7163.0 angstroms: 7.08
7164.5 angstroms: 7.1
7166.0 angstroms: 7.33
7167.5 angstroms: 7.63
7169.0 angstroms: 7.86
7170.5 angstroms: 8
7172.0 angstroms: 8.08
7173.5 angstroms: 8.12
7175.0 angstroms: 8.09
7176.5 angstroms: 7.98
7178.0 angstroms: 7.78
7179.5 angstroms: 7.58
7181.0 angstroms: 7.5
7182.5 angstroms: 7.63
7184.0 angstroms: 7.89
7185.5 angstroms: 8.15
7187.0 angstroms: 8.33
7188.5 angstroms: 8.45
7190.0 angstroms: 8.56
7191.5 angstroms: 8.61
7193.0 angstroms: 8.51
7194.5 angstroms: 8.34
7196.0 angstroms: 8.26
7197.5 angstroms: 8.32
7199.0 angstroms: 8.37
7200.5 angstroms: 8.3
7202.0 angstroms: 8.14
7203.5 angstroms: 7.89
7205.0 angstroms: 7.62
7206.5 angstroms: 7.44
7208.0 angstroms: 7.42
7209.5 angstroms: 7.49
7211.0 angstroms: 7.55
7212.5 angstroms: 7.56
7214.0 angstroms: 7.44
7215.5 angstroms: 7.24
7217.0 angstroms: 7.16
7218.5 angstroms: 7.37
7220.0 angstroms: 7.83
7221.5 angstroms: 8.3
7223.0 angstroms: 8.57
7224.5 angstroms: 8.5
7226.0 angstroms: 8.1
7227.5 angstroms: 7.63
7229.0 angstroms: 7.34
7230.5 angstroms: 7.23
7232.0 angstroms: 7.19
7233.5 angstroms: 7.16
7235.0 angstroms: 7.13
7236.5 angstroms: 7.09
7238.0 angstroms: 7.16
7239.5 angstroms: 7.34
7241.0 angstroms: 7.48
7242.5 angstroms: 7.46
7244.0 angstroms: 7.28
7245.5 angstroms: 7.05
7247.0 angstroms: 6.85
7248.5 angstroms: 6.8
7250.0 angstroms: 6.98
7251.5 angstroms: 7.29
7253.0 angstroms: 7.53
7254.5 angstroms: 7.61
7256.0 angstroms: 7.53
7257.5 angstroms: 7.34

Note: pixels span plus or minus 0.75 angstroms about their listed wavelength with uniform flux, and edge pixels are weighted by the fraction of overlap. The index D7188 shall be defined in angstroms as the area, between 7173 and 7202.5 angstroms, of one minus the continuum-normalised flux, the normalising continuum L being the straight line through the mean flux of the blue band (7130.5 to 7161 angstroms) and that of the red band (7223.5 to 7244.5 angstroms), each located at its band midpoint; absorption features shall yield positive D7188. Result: -1.9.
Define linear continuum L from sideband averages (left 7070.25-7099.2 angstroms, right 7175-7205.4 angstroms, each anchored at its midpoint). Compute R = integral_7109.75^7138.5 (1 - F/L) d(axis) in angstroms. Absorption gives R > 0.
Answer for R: 1.4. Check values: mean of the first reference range 7.93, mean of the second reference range 8.12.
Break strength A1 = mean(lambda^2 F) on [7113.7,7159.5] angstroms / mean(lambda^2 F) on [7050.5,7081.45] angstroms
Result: 1.0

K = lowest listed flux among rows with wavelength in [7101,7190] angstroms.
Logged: 7.08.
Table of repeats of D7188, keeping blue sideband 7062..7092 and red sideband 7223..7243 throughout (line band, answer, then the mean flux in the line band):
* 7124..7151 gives 0.0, 7.71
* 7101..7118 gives -0.5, 8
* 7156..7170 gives 0.3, 7.5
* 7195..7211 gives -0.7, 7.91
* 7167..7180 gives -0.5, 7.91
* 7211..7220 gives 0.1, 7.41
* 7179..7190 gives -0.5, 7.98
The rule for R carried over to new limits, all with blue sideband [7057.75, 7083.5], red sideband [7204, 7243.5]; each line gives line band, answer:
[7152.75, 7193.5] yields -1.3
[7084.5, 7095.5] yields 0.0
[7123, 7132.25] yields 0.5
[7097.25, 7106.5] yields -0.6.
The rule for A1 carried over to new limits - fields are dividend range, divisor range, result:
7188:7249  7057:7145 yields 1.02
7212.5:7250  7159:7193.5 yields 0.96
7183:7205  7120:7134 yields 1.15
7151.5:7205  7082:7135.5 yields 1.04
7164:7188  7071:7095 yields 1.02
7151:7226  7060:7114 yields 1.02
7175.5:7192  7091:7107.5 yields 1.02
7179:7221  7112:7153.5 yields 1.04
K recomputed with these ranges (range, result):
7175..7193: 7.5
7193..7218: 7.16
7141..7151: 7.96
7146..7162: 7.25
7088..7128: 7.28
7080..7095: 7.46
